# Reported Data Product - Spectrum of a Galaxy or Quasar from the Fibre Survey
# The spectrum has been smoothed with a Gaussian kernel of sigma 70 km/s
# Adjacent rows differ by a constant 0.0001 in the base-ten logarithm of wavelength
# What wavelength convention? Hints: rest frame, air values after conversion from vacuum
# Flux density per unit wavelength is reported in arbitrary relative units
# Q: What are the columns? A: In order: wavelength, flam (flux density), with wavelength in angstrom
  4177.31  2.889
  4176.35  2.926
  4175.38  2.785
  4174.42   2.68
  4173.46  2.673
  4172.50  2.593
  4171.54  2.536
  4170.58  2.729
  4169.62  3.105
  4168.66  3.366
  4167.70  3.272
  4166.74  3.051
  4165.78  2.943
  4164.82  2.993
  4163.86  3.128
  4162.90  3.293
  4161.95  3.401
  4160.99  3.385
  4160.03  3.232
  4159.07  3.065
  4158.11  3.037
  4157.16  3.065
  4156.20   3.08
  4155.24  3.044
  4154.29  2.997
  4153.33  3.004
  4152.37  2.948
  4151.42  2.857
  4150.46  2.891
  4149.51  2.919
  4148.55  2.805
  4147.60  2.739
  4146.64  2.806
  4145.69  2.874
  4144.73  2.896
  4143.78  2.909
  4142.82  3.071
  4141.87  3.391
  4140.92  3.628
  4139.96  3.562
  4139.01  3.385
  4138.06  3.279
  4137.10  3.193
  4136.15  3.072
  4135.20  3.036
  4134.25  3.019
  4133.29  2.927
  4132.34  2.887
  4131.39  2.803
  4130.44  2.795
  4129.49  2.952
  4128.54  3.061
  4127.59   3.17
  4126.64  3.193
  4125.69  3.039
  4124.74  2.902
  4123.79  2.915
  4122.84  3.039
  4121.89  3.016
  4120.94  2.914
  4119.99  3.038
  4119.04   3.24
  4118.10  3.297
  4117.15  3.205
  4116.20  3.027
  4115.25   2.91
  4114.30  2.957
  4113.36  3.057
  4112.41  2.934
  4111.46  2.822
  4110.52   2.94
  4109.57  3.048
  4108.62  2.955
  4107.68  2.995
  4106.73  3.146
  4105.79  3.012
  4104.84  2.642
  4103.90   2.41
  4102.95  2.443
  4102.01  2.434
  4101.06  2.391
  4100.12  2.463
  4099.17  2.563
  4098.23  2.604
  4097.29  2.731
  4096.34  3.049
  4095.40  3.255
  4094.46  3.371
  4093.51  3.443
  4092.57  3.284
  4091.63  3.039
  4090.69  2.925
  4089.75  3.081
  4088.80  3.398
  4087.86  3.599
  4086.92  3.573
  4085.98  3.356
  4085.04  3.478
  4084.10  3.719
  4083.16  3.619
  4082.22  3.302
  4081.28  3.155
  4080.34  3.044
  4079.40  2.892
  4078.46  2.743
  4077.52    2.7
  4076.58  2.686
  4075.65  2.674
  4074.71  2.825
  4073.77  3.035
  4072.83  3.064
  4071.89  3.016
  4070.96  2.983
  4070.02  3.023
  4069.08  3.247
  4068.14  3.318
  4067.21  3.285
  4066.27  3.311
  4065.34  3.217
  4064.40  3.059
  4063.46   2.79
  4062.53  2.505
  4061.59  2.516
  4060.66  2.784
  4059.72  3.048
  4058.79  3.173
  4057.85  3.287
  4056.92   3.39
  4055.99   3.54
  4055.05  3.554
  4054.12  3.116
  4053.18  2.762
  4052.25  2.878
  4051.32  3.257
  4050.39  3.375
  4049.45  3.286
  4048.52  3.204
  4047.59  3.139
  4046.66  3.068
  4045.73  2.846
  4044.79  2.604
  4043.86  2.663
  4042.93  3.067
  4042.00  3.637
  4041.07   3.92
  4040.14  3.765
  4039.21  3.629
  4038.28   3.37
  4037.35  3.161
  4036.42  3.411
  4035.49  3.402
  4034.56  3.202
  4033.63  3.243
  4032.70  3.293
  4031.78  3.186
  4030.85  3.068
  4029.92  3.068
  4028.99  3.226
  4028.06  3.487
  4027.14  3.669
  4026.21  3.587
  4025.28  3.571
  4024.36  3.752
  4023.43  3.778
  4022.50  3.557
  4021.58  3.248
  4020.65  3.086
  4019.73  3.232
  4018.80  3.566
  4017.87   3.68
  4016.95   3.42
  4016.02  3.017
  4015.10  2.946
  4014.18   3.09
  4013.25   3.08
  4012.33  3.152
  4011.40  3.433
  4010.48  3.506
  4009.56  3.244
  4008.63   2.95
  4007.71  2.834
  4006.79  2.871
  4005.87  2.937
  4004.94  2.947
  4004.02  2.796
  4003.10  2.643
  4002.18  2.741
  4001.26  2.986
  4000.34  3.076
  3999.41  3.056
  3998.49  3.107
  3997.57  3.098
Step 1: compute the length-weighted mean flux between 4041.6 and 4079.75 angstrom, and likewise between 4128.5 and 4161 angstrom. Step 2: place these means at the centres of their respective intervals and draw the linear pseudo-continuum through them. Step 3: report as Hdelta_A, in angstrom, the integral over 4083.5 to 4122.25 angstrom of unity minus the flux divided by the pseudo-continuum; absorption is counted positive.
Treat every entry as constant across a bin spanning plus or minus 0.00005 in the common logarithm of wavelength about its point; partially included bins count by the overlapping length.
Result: 0.2 angstrom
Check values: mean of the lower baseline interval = 3.04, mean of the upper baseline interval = 3.04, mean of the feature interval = 3.02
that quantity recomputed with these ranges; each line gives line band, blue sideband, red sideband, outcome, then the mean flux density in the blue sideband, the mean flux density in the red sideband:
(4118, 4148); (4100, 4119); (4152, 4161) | -0.9 angstrom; 2.87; 3.07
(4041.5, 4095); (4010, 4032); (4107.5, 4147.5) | 1.5 angstrom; 3.35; 3.05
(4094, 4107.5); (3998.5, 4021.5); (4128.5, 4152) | 1.3 angstrom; 3.1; 3.03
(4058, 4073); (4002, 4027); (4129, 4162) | 0.6 angstrom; 3.22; 3.05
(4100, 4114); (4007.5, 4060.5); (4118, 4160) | 1.4 angstrom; 3.27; 3.04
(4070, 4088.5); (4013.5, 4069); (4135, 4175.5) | 0.3 angstrom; 3.24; 3.04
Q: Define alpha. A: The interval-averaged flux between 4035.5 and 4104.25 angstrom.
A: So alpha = 3.09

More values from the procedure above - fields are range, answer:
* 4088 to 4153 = 2.99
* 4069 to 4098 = 3.13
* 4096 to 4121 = 2.86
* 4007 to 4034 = 3.31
